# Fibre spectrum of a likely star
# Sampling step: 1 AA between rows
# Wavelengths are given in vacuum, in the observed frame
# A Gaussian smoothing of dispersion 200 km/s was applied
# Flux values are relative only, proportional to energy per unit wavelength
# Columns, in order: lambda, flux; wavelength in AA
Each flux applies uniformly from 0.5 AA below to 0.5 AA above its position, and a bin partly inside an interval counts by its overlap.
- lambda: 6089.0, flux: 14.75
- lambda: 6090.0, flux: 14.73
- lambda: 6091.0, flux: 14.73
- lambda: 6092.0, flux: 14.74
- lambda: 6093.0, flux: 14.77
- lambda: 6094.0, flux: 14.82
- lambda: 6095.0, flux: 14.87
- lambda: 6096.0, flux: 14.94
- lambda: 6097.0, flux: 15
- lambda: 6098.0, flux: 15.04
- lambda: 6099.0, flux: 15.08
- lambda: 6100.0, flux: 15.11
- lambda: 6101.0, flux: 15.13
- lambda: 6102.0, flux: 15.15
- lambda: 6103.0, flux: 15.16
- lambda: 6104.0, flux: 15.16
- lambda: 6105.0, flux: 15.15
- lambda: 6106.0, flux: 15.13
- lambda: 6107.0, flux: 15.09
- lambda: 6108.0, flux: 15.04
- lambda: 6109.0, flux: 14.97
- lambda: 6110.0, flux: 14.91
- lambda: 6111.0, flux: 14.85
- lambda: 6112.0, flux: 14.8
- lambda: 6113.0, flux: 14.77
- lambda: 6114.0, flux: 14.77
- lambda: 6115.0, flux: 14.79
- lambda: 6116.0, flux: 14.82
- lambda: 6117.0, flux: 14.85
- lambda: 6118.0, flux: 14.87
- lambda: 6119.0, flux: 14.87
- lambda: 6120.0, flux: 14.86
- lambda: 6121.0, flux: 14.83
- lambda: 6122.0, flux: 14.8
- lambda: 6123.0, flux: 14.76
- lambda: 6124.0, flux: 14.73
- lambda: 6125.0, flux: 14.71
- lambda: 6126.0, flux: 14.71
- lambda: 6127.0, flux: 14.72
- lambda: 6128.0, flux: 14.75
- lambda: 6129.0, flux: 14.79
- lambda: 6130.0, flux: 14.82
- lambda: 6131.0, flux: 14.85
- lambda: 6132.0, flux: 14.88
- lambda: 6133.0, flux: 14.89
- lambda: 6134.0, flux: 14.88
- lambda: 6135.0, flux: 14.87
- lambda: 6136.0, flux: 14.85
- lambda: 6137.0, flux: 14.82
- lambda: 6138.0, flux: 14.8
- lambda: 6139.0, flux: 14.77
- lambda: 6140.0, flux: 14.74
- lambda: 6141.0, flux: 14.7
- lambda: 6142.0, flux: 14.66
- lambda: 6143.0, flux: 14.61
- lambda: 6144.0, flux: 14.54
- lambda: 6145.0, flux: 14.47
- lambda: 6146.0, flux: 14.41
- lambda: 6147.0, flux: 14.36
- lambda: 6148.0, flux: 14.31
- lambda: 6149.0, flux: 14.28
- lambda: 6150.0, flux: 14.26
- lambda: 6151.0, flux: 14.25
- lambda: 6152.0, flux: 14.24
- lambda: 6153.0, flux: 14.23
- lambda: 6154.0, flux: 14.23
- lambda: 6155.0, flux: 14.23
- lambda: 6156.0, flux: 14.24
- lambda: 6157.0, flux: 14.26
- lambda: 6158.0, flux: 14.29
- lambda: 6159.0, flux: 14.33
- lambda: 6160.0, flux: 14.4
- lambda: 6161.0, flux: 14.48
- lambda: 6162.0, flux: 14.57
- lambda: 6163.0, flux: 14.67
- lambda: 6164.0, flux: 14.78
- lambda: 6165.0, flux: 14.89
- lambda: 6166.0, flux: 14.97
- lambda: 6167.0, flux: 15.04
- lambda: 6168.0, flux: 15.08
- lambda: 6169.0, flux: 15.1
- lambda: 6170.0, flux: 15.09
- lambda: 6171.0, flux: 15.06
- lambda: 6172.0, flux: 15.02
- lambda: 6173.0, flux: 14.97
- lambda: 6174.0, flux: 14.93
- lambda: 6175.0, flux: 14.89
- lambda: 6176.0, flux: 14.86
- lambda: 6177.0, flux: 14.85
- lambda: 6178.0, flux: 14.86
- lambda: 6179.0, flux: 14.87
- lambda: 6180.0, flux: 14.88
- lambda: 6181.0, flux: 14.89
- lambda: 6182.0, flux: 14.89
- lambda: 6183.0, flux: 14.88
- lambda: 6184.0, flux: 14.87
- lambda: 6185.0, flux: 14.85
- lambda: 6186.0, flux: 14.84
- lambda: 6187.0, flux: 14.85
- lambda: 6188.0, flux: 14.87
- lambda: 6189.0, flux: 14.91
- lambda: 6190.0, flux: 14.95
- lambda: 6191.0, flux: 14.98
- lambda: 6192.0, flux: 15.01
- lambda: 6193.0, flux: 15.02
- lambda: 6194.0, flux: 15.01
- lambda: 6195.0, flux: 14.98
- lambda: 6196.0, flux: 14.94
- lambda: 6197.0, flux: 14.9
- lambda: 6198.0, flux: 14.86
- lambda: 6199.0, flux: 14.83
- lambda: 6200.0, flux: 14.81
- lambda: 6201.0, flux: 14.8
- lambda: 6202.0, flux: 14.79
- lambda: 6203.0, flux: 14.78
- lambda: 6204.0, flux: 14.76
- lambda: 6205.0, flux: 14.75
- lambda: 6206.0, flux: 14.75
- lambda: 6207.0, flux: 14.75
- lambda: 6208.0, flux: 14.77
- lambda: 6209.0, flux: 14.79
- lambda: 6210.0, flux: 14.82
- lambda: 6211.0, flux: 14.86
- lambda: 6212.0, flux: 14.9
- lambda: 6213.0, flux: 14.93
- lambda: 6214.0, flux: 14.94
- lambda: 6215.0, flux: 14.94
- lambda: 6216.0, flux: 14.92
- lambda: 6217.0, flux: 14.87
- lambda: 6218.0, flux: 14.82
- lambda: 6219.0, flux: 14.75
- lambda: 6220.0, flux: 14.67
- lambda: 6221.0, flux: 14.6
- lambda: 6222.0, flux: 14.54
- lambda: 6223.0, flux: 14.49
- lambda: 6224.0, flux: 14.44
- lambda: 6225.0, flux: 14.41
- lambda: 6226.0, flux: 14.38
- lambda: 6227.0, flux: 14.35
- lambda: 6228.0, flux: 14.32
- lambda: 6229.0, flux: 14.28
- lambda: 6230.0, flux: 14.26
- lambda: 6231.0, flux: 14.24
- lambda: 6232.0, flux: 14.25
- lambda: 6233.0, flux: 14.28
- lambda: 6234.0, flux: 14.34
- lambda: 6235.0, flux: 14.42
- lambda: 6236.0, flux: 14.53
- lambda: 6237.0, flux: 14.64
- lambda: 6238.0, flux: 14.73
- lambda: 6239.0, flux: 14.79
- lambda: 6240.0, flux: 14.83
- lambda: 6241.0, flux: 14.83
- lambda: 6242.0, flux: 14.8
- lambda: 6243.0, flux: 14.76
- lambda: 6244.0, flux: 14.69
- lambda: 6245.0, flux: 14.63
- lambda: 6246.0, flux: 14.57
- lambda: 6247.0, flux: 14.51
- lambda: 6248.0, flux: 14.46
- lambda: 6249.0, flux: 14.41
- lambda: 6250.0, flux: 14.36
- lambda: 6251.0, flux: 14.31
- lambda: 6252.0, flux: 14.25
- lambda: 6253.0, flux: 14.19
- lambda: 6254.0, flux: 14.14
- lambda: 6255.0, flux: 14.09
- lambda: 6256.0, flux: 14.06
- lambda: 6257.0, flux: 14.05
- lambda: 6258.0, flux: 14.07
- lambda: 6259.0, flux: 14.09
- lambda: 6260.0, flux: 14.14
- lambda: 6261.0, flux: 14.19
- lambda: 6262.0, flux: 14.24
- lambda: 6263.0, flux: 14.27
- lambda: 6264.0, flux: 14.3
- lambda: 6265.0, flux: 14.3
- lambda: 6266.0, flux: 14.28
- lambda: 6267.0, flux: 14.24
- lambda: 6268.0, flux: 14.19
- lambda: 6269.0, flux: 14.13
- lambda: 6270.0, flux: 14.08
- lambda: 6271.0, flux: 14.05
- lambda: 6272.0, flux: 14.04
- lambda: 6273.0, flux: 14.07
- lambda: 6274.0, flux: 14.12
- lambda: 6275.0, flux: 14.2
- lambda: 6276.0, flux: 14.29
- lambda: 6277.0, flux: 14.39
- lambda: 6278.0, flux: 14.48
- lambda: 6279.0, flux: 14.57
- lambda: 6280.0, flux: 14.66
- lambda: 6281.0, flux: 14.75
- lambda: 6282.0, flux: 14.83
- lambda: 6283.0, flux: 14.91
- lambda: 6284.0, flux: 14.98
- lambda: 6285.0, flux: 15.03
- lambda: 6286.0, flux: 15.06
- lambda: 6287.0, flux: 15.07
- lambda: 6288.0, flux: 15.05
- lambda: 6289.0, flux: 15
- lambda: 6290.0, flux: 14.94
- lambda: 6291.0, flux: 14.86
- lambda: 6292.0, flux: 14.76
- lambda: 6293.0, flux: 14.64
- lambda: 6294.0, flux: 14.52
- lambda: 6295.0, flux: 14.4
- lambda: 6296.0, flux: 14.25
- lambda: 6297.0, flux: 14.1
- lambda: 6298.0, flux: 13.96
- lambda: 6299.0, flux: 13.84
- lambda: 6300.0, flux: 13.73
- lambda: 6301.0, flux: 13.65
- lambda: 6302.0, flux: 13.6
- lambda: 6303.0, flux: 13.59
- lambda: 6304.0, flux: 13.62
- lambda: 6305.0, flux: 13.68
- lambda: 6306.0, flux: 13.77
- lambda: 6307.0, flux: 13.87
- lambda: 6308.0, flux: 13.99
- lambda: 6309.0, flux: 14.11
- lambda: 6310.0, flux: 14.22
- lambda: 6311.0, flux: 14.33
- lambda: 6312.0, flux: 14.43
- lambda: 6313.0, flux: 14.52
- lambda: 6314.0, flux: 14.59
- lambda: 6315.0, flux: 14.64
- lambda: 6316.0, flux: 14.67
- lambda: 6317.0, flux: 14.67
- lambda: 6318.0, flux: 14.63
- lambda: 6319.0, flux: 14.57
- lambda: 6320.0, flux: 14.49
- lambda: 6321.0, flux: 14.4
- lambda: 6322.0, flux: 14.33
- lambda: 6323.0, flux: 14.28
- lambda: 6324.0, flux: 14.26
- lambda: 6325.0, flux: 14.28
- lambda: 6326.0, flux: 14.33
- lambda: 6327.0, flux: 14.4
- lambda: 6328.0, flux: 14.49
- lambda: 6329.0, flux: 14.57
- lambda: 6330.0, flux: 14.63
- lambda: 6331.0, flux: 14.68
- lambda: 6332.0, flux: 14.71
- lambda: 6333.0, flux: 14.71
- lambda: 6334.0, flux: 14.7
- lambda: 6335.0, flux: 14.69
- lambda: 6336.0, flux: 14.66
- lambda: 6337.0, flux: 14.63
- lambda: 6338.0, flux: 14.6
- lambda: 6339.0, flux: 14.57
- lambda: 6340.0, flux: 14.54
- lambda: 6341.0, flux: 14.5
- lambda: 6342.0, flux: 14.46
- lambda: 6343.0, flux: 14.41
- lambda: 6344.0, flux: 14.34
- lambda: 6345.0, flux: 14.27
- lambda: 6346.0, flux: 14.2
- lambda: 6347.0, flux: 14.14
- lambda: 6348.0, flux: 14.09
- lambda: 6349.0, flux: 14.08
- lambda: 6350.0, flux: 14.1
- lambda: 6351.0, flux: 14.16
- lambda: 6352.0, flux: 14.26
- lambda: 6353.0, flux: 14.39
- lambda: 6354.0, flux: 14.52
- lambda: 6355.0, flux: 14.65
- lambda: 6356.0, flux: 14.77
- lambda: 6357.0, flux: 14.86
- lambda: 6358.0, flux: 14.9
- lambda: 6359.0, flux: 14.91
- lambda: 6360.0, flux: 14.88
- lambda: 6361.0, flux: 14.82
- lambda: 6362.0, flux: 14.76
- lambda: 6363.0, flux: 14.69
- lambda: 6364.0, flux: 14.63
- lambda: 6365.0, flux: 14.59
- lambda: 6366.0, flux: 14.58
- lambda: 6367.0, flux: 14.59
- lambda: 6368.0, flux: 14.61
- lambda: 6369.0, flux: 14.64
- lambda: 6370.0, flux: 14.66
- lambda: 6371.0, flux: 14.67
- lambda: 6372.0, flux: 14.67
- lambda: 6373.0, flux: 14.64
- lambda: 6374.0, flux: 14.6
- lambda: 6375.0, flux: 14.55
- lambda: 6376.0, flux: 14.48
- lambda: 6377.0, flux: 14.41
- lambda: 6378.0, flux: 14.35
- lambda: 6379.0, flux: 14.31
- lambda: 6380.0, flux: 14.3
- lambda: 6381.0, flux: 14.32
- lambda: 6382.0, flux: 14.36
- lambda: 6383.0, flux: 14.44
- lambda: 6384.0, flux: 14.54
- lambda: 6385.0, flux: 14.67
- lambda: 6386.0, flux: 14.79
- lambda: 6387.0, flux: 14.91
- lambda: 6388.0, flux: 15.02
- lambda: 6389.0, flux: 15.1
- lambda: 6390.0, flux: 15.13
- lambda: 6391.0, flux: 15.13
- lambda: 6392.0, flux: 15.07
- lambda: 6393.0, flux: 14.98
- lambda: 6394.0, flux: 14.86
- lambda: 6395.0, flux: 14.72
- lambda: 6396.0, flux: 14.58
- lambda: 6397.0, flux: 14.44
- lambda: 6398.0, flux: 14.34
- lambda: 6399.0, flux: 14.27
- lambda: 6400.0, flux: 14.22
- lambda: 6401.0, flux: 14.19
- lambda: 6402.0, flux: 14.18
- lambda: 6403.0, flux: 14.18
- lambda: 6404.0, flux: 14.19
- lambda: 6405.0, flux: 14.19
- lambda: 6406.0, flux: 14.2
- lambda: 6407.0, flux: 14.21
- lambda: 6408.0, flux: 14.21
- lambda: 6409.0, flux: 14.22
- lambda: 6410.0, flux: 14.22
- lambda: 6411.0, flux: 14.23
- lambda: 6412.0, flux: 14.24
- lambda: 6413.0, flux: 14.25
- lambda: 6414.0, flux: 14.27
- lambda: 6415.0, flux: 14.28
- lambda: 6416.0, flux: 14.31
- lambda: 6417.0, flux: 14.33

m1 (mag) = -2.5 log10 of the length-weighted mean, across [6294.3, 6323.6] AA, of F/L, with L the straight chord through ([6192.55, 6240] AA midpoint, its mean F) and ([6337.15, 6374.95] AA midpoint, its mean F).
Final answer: 0.03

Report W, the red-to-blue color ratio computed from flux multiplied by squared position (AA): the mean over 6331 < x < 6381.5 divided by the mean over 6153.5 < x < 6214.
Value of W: 1.04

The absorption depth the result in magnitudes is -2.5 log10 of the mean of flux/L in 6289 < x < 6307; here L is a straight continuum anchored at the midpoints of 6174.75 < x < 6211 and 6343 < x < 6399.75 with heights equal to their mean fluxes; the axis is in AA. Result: 0.043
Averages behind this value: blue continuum 14.9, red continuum 14.6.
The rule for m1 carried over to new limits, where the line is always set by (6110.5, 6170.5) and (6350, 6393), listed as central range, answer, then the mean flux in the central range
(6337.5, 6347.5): 0.02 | 14.4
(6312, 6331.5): 0.01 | 14.5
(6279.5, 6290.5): -0.02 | 14.9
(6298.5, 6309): 0.07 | 13.8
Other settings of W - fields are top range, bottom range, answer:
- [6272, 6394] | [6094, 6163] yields 1.05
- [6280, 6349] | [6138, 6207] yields 1.03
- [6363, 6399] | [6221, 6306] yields 1.06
